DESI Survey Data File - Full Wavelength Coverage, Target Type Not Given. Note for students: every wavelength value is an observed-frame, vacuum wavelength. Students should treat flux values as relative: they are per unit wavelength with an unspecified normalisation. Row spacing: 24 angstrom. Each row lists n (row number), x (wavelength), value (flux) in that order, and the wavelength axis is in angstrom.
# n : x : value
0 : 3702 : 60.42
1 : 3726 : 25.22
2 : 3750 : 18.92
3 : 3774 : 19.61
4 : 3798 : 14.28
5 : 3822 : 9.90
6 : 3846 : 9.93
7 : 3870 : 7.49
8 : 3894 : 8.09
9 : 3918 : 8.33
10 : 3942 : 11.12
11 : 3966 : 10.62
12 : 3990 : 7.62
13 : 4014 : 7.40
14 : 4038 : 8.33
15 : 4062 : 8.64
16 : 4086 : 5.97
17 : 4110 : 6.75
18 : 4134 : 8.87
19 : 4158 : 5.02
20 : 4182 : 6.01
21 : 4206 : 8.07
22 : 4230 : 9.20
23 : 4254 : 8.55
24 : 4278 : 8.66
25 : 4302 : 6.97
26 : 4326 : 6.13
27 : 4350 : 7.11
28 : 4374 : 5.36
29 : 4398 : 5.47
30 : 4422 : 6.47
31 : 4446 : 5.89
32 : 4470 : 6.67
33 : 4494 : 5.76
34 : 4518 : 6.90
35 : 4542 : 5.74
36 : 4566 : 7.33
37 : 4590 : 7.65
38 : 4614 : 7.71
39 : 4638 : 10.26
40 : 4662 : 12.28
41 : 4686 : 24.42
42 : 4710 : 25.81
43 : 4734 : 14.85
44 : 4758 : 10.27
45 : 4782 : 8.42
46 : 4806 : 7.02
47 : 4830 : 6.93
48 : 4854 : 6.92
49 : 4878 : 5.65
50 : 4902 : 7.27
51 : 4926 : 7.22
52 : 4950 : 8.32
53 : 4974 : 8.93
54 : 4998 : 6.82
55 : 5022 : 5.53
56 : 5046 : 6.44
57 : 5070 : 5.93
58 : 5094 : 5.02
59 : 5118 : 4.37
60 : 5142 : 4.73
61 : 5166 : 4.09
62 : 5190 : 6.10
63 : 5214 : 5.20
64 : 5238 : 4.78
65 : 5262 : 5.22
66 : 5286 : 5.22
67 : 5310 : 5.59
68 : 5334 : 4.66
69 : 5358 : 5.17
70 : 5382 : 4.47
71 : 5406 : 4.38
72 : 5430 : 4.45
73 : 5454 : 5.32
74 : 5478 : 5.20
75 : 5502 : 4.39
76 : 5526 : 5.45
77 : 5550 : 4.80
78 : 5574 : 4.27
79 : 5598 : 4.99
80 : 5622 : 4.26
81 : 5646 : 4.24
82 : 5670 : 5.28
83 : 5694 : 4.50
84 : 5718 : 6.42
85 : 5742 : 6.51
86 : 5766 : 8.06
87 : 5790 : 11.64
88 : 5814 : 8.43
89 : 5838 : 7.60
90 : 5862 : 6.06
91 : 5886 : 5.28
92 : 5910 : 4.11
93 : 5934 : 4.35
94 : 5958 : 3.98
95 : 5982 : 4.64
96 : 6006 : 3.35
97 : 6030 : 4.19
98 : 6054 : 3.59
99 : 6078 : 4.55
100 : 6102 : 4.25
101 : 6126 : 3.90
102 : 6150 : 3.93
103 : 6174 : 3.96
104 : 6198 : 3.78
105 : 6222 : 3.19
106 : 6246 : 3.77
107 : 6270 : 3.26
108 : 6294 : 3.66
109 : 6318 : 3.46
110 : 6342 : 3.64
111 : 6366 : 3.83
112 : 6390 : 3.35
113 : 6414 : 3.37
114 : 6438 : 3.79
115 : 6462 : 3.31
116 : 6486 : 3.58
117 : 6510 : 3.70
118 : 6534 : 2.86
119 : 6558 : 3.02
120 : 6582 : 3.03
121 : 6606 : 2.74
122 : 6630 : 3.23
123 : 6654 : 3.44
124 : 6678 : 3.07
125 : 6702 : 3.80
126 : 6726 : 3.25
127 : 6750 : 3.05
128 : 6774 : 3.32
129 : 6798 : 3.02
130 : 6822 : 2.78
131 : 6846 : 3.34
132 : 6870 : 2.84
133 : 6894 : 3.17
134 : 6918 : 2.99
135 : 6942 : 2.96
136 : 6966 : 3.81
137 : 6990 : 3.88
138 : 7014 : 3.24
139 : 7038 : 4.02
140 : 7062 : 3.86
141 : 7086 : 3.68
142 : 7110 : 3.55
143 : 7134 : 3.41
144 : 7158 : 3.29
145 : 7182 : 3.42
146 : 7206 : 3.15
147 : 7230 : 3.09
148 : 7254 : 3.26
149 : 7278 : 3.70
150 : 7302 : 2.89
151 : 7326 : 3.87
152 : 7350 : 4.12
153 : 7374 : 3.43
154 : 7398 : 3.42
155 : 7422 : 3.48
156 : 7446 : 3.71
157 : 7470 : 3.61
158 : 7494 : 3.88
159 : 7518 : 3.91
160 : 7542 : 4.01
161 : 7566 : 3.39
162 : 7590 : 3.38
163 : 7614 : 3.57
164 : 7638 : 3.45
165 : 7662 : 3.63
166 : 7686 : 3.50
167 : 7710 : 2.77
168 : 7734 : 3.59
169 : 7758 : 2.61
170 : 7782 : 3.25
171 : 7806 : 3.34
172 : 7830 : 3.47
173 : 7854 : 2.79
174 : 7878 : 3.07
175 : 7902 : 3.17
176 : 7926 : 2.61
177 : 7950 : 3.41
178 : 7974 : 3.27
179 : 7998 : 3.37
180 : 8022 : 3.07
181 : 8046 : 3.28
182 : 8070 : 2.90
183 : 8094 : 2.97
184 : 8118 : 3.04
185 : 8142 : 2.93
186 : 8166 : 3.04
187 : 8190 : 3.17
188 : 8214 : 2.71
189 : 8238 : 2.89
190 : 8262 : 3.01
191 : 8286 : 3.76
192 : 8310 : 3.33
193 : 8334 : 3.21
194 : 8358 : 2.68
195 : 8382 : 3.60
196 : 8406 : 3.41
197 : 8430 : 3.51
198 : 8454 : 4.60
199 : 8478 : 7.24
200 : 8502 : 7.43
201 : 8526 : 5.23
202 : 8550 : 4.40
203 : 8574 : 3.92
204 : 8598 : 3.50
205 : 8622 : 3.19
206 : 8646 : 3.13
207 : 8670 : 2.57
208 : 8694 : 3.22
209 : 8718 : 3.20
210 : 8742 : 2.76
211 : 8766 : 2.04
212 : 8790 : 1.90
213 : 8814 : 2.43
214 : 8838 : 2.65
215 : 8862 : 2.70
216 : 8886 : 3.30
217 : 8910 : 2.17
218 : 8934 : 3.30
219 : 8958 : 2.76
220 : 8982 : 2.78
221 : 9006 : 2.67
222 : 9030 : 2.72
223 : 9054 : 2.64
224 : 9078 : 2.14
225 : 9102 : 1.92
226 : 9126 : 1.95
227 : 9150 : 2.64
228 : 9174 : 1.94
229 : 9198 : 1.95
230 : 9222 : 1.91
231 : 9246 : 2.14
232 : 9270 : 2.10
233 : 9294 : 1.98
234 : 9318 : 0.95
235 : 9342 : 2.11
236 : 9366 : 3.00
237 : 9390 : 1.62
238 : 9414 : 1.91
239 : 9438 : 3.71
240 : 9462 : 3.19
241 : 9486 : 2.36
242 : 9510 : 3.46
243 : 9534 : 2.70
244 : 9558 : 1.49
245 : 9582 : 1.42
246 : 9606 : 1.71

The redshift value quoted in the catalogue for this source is 2.036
